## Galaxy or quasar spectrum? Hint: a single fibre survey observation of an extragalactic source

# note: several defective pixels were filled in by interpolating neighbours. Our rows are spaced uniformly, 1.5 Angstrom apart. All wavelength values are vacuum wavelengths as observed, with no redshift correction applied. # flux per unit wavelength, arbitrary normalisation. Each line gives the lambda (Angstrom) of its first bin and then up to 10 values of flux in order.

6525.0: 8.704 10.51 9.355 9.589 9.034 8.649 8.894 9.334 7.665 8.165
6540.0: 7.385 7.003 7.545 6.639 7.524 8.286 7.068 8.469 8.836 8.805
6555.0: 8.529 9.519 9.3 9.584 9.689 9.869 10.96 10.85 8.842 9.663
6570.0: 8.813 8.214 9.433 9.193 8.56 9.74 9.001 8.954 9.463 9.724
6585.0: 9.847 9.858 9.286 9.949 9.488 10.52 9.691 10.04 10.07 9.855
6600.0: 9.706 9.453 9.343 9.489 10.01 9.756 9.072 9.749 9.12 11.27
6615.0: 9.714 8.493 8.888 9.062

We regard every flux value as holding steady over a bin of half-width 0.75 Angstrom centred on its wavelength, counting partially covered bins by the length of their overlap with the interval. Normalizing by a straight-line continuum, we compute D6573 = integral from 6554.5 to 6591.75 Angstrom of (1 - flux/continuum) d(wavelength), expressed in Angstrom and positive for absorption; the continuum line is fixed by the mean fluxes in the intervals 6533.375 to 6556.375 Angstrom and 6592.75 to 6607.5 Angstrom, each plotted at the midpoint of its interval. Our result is -2.3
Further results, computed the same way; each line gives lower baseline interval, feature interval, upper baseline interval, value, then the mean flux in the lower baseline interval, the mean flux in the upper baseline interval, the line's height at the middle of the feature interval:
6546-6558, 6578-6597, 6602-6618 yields -1.08 Angstrom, 8.49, 9.57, 9.15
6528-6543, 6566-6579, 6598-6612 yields -0.08 Angstrom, 8.42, 9.57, 9.03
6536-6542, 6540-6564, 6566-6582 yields -0.82 Angstrom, 7.65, 9.09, 8.19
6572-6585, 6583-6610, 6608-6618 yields -0.94 Angstrom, 9.27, 9.52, 9.4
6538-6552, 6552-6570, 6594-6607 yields -2.84 Angstrom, 7.62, 9.74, 8.23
